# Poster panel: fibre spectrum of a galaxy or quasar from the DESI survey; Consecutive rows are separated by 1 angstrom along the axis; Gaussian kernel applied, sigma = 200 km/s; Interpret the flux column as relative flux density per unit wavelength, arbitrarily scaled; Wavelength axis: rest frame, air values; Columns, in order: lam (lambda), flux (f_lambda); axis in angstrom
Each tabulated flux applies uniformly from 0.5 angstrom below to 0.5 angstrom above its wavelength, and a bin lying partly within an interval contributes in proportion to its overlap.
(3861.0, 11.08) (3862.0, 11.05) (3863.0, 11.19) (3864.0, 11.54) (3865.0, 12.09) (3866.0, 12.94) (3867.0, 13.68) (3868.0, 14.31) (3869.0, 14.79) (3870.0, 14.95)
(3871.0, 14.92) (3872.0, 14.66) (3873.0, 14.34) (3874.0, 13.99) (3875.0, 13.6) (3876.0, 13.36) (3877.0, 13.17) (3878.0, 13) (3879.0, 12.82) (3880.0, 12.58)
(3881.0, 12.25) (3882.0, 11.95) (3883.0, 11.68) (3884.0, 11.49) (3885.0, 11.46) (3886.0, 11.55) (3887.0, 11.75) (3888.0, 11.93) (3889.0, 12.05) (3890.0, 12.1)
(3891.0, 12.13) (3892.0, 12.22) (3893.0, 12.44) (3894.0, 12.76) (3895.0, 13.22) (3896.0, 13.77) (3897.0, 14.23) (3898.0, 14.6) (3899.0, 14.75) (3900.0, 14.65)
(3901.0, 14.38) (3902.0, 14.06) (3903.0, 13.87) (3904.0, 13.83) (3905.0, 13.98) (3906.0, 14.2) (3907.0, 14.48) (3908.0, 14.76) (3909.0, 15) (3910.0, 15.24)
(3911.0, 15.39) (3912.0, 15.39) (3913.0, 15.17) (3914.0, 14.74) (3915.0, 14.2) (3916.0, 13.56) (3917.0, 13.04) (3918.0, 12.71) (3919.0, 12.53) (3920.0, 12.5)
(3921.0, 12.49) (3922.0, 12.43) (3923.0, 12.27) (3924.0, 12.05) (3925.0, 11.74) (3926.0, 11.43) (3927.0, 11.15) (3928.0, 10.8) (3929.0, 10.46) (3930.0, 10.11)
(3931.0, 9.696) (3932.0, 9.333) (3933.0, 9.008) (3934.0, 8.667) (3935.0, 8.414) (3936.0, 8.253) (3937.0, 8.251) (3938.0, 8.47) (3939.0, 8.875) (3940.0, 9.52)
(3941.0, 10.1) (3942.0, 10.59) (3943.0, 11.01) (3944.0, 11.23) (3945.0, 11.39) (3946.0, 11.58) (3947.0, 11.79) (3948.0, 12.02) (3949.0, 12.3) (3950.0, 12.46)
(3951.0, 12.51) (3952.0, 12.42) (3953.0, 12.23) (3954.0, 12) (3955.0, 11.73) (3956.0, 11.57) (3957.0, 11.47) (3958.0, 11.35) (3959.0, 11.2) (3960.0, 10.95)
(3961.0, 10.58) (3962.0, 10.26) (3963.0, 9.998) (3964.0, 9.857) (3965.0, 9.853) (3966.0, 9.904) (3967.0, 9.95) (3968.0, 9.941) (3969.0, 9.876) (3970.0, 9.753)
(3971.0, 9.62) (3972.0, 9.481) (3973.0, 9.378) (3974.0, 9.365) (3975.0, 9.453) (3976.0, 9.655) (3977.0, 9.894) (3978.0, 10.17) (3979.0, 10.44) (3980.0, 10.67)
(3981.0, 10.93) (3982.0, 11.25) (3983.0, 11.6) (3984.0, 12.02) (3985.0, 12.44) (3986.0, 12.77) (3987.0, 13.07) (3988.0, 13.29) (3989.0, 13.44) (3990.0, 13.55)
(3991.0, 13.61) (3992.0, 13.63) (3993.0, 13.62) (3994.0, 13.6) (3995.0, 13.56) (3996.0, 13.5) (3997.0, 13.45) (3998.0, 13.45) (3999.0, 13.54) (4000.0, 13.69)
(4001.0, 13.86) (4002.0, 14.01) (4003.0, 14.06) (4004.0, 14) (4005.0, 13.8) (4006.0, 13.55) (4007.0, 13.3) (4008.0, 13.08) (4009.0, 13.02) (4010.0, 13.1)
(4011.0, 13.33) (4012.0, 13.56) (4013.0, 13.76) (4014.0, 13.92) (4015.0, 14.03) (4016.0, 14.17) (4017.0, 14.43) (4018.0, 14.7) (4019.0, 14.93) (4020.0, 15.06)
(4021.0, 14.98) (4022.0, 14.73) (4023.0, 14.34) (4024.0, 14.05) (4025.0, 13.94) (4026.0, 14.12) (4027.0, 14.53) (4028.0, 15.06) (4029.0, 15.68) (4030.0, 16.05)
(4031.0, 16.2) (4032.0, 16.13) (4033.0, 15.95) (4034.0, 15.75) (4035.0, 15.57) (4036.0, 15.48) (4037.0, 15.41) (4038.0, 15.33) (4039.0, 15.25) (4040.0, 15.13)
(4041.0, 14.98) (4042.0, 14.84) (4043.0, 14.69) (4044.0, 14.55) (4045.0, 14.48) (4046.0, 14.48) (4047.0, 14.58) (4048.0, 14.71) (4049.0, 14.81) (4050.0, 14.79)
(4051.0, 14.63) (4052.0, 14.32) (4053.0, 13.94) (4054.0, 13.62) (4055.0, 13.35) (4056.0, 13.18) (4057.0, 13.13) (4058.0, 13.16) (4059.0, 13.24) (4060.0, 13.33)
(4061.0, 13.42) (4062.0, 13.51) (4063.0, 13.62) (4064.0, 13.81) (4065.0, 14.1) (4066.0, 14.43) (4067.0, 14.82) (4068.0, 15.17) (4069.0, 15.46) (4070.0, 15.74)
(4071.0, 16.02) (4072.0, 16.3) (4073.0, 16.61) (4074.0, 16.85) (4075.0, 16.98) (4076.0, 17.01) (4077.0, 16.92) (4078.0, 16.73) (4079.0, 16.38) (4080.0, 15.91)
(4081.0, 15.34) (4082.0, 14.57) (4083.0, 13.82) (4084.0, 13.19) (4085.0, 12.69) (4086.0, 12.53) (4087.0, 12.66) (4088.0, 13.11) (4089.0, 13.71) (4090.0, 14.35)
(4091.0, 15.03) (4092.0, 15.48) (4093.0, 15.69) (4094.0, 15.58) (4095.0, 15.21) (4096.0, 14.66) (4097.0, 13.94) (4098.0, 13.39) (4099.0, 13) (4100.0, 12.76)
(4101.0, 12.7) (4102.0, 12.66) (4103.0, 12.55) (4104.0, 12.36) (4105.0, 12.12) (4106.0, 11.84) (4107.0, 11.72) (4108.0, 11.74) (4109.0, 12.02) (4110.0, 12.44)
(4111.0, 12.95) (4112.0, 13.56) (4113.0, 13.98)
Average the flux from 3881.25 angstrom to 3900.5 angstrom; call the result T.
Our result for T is 12.7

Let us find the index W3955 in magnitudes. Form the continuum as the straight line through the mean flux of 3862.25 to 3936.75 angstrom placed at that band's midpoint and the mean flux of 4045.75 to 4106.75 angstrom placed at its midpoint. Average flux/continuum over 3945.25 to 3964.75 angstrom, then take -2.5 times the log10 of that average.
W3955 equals 0.16 mag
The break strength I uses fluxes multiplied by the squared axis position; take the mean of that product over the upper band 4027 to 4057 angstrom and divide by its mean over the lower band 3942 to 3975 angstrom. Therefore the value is 1.4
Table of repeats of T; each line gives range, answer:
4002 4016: 13.6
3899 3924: 13.9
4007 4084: 14.7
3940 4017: 12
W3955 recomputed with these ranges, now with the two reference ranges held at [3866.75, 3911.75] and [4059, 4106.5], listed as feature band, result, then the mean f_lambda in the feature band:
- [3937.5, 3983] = 0.28 mag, 10.7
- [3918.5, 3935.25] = 0.24 mag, 10.9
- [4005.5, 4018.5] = 0.03 mag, 13.7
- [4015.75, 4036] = -0.07 mag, 15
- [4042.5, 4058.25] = 0.01 mag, 14.2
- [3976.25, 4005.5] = 0.10 mag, 12.8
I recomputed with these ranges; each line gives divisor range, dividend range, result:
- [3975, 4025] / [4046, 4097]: 1.15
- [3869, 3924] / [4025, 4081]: 1.21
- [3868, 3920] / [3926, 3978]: 0.79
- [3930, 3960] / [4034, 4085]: 1.47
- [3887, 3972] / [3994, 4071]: 1.27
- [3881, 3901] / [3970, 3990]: 0.91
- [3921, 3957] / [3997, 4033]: 1.37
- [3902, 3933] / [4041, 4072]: 1.19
